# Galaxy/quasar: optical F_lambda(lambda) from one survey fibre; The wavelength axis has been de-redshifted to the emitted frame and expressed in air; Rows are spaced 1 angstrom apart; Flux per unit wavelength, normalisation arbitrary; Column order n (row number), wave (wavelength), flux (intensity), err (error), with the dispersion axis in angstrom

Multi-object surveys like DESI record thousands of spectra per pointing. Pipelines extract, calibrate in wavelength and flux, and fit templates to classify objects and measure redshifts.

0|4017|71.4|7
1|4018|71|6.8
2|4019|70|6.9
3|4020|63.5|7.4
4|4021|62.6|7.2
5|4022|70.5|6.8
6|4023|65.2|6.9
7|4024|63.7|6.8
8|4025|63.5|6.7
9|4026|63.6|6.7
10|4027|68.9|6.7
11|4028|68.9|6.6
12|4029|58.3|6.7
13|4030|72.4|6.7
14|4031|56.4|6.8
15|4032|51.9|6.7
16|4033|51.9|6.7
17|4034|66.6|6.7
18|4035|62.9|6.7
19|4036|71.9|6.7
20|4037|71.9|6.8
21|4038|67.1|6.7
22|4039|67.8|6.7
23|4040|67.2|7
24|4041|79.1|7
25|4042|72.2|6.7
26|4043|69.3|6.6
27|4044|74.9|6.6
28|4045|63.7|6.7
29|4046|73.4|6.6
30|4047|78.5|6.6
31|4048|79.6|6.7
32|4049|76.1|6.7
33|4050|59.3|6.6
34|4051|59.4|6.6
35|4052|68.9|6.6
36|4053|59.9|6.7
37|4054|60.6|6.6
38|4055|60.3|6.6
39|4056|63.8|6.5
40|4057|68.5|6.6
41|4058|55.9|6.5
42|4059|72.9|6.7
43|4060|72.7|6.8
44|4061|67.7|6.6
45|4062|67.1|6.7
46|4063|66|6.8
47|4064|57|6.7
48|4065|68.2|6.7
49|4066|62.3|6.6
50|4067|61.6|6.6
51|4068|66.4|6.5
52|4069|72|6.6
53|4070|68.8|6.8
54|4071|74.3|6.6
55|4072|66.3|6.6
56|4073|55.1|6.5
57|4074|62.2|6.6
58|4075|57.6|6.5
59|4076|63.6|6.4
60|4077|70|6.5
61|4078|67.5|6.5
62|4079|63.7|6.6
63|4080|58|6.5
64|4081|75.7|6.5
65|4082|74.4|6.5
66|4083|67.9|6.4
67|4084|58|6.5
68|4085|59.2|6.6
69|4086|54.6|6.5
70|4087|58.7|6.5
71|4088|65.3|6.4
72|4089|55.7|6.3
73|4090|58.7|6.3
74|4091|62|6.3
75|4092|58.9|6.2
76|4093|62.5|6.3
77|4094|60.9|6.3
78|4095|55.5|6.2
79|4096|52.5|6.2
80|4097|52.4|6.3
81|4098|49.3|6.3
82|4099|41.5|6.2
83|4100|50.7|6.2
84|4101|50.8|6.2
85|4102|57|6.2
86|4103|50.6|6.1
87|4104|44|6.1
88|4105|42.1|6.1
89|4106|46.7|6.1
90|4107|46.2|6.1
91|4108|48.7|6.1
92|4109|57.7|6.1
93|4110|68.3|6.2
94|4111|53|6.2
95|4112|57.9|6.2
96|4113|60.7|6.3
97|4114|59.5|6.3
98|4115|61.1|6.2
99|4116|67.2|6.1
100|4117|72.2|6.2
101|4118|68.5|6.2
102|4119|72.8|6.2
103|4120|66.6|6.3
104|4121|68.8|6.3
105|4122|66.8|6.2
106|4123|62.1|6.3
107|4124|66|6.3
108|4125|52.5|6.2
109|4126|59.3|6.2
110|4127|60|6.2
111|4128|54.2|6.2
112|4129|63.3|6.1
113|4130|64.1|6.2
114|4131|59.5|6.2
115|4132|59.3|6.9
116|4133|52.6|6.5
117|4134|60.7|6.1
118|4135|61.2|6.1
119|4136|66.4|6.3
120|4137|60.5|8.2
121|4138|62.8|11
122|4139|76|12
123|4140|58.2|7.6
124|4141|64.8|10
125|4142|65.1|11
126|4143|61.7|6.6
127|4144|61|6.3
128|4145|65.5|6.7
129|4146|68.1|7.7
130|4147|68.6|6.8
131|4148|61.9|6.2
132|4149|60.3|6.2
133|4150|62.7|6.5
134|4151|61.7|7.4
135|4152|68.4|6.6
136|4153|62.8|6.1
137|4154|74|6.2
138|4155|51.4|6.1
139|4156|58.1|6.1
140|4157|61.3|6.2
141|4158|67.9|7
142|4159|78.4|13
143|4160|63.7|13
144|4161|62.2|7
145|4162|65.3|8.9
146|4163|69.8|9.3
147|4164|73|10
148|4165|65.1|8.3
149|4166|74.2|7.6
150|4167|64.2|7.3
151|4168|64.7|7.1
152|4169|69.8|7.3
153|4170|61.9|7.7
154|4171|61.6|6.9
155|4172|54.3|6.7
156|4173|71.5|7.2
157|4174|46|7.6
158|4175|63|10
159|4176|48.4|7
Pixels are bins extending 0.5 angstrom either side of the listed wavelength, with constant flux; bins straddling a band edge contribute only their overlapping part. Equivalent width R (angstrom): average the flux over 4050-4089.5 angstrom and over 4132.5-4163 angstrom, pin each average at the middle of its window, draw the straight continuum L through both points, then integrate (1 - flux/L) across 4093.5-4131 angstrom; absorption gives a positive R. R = 3.7 angstrom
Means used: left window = 64.2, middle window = 57.6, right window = 63.9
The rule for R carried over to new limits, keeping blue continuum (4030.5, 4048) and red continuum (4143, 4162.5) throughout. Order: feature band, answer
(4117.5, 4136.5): 0.8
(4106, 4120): 1.0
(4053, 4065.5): 0.4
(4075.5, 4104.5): 3.4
